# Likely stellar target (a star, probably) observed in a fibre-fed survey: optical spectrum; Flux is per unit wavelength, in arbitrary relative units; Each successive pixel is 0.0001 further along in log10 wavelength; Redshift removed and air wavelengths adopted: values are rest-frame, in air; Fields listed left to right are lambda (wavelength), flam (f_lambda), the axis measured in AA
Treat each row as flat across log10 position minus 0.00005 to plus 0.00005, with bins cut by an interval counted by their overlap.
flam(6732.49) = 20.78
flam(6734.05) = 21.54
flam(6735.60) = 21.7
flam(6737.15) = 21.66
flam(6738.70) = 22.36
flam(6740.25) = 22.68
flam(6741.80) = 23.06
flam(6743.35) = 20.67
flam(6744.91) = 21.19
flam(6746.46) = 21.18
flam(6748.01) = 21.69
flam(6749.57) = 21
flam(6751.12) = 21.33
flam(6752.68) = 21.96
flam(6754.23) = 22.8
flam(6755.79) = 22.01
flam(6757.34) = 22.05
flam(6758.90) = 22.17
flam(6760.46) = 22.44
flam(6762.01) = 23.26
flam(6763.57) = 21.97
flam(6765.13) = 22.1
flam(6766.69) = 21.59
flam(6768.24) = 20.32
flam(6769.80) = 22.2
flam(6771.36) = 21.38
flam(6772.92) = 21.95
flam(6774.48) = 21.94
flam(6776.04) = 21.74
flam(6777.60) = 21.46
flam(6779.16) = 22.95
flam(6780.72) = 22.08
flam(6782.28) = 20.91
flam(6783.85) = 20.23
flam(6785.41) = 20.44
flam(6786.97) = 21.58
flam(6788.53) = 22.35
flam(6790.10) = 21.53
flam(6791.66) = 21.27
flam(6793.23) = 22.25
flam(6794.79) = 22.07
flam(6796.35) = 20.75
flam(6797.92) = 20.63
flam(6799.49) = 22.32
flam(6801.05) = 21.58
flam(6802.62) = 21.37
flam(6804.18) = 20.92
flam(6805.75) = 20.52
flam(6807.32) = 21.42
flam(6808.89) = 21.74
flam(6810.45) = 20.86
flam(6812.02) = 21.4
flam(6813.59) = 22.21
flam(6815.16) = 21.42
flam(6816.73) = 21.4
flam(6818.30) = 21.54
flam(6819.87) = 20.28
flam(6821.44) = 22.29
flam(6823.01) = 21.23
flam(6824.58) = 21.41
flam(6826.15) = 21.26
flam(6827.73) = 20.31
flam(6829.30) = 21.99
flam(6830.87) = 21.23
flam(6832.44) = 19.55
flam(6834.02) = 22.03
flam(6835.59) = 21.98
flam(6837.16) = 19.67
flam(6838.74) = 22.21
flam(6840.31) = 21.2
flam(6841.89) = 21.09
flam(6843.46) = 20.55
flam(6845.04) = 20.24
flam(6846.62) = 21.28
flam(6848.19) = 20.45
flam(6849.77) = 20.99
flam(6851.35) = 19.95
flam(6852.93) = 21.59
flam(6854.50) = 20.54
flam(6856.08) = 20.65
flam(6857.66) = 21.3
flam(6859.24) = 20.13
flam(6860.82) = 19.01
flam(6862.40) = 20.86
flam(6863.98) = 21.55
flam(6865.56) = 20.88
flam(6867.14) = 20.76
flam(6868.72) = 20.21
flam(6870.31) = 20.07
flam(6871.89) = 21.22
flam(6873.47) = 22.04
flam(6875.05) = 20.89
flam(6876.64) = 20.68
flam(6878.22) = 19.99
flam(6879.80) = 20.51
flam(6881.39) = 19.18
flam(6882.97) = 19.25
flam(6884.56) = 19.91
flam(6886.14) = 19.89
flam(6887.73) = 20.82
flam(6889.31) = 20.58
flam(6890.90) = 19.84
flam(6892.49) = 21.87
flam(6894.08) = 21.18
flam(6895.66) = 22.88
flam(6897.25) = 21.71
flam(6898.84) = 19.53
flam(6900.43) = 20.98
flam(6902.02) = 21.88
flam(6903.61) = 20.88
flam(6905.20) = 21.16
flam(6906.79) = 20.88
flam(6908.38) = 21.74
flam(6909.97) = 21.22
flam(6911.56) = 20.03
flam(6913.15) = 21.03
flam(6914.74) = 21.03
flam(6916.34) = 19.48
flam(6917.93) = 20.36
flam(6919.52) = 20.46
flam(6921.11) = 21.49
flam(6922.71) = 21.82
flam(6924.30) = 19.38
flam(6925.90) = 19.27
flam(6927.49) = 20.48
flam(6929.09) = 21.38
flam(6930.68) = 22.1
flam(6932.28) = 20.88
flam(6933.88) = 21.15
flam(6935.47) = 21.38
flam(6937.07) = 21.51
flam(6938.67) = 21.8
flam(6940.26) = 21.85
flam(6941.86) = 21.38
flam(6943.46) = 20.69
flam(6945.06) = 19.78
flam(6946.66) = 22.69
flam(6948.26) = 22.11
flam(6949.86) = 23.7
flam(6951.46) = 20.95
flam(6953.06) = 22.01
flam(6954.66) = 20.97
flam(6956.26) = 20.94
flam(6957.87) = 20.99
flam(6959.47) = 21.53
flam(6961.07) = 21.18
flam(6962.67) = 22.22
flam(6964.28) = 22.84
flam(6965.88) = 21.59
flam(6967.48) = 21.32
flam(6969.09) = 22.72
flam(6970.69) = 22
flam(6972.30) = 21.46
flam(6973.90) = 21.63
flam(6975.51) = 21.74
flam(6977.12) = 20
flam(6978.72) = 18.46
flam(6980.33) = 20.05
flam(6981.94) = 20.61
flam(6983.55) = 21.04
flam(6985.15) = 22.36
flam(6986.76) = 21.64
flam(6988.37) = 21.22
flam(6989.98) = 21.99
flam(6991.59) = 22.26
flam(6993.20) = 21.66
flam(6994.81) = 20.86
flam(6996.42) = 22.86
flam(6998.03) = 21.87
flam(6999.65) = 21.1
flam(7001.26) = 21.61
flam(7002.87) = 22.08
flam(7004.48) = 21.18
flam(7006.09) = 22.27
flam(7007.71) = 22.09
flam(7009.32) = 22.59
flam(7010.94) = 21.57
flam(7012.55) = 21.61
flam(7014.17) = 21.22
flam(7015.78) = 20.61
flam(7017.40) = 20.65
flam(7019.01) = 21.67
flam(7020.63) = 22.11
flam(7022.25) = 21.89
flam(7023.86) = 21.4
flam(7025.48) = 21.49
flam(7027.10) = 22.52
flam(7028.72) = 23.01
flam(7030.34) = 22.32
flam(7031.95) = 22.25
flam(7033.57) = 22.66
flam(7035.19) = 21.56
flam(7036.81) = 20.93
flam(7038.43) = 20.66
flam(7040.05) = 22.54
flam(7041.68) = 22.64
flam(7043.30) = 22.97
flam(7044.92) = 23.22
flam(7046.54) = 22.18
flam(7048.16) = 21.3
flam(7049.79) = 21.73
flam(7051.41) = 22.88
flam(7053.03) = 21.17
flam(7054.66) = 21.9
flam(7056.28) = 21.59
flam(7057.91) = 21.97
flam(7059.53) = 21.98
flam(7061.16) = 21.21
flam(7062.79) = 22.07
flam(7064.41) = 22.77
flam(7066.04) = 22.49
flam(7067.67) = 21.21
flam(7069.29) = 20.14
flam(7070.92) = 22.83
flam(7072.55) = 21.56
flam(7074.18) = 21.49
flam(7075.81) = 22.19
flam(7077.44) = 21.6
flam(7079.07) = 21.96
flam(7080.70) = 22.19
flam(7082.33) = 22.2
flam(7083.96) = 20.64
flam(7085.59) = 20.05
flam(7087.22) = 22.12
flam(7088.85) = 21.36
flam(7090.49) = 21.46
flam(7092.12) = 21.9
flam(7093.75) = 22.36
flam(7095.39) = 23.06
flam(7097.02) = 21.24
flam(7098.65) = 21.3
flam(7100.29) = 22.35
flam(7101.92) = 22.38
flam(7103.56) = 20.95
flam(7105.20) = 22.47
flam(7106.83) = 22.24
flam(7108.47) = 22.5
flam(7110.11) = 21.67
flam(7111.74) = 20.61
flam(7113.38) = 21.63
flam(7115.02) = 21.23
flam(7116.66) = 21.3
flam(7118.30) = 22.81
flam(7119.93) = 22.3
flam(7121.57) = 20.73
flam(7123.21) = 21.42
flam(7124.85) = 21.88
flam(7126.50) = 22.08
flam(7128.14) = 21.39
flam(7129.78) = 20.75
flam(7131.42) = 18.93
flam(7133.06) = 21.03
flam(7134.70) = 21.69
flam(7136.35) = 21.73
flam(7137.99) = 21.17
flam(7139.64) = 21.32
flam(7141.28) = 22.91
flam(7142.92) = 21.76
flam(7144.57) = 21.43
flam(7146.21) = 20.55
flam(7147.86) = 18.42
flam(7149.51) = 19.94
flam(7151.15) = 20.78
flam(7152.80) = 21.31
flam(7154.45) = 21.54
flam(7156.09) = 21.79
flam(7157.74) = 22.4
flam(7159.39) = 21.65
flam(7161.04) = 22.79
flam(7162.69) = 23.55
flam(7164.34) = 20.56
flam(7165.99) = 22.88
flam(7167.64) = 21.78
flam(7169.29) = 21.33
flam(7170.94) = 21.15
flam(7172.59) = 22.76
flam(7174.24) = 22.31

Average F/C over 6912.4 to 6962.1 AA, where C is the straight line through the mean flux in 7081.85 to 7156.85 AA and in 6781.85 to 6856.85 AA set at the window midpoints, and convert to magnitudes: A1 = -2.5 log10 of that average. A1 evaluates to 0.01 mag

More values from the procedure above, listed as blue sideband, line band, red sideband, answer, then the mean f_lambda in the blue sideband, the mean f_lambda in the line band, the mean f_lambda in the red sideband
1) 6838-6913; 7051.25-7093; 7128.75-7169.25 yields -0.03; 20.8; 21.7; 21.4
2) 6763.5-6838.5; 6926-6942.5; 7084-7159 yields 0.01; 21.4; 21.3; 21.5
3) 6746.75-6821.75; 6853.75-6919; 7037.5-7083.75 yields 0.05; 21.6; 20.7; 21.9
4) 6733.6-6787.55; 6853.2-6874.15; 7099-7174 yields 0.05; 21.8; 20.7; 21.6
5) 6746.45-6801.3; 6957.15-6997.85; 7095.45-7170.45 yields 0.01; 21.7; 21.5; 21.5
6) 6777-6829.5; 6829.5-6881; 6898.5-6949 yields 0.02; 21.4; 20.8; 21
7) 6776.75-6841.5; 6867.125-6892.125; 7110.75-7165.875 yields 0.05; 21.4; 20.4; 21.4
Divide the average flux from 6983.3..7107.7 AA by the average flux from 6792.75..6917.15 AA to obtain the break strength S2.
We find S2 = 1.0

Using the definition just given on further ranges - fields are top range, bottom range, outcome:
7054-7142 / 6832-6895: 1.05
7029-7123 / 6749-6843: 1.02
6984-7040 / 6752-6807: 1.00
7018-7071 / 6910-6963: 1.04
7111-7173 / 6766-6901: 1.02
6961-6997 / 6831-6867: 1.03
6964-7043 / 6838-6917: 1.04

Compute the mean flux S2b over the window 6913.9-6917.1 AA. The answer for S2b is 20.2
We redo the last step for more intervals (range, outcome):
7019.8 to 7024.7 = 21.8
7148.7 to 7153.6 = 20.7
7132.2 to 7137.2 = 21.5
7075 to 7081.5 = 22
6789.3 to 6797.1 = 21.6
